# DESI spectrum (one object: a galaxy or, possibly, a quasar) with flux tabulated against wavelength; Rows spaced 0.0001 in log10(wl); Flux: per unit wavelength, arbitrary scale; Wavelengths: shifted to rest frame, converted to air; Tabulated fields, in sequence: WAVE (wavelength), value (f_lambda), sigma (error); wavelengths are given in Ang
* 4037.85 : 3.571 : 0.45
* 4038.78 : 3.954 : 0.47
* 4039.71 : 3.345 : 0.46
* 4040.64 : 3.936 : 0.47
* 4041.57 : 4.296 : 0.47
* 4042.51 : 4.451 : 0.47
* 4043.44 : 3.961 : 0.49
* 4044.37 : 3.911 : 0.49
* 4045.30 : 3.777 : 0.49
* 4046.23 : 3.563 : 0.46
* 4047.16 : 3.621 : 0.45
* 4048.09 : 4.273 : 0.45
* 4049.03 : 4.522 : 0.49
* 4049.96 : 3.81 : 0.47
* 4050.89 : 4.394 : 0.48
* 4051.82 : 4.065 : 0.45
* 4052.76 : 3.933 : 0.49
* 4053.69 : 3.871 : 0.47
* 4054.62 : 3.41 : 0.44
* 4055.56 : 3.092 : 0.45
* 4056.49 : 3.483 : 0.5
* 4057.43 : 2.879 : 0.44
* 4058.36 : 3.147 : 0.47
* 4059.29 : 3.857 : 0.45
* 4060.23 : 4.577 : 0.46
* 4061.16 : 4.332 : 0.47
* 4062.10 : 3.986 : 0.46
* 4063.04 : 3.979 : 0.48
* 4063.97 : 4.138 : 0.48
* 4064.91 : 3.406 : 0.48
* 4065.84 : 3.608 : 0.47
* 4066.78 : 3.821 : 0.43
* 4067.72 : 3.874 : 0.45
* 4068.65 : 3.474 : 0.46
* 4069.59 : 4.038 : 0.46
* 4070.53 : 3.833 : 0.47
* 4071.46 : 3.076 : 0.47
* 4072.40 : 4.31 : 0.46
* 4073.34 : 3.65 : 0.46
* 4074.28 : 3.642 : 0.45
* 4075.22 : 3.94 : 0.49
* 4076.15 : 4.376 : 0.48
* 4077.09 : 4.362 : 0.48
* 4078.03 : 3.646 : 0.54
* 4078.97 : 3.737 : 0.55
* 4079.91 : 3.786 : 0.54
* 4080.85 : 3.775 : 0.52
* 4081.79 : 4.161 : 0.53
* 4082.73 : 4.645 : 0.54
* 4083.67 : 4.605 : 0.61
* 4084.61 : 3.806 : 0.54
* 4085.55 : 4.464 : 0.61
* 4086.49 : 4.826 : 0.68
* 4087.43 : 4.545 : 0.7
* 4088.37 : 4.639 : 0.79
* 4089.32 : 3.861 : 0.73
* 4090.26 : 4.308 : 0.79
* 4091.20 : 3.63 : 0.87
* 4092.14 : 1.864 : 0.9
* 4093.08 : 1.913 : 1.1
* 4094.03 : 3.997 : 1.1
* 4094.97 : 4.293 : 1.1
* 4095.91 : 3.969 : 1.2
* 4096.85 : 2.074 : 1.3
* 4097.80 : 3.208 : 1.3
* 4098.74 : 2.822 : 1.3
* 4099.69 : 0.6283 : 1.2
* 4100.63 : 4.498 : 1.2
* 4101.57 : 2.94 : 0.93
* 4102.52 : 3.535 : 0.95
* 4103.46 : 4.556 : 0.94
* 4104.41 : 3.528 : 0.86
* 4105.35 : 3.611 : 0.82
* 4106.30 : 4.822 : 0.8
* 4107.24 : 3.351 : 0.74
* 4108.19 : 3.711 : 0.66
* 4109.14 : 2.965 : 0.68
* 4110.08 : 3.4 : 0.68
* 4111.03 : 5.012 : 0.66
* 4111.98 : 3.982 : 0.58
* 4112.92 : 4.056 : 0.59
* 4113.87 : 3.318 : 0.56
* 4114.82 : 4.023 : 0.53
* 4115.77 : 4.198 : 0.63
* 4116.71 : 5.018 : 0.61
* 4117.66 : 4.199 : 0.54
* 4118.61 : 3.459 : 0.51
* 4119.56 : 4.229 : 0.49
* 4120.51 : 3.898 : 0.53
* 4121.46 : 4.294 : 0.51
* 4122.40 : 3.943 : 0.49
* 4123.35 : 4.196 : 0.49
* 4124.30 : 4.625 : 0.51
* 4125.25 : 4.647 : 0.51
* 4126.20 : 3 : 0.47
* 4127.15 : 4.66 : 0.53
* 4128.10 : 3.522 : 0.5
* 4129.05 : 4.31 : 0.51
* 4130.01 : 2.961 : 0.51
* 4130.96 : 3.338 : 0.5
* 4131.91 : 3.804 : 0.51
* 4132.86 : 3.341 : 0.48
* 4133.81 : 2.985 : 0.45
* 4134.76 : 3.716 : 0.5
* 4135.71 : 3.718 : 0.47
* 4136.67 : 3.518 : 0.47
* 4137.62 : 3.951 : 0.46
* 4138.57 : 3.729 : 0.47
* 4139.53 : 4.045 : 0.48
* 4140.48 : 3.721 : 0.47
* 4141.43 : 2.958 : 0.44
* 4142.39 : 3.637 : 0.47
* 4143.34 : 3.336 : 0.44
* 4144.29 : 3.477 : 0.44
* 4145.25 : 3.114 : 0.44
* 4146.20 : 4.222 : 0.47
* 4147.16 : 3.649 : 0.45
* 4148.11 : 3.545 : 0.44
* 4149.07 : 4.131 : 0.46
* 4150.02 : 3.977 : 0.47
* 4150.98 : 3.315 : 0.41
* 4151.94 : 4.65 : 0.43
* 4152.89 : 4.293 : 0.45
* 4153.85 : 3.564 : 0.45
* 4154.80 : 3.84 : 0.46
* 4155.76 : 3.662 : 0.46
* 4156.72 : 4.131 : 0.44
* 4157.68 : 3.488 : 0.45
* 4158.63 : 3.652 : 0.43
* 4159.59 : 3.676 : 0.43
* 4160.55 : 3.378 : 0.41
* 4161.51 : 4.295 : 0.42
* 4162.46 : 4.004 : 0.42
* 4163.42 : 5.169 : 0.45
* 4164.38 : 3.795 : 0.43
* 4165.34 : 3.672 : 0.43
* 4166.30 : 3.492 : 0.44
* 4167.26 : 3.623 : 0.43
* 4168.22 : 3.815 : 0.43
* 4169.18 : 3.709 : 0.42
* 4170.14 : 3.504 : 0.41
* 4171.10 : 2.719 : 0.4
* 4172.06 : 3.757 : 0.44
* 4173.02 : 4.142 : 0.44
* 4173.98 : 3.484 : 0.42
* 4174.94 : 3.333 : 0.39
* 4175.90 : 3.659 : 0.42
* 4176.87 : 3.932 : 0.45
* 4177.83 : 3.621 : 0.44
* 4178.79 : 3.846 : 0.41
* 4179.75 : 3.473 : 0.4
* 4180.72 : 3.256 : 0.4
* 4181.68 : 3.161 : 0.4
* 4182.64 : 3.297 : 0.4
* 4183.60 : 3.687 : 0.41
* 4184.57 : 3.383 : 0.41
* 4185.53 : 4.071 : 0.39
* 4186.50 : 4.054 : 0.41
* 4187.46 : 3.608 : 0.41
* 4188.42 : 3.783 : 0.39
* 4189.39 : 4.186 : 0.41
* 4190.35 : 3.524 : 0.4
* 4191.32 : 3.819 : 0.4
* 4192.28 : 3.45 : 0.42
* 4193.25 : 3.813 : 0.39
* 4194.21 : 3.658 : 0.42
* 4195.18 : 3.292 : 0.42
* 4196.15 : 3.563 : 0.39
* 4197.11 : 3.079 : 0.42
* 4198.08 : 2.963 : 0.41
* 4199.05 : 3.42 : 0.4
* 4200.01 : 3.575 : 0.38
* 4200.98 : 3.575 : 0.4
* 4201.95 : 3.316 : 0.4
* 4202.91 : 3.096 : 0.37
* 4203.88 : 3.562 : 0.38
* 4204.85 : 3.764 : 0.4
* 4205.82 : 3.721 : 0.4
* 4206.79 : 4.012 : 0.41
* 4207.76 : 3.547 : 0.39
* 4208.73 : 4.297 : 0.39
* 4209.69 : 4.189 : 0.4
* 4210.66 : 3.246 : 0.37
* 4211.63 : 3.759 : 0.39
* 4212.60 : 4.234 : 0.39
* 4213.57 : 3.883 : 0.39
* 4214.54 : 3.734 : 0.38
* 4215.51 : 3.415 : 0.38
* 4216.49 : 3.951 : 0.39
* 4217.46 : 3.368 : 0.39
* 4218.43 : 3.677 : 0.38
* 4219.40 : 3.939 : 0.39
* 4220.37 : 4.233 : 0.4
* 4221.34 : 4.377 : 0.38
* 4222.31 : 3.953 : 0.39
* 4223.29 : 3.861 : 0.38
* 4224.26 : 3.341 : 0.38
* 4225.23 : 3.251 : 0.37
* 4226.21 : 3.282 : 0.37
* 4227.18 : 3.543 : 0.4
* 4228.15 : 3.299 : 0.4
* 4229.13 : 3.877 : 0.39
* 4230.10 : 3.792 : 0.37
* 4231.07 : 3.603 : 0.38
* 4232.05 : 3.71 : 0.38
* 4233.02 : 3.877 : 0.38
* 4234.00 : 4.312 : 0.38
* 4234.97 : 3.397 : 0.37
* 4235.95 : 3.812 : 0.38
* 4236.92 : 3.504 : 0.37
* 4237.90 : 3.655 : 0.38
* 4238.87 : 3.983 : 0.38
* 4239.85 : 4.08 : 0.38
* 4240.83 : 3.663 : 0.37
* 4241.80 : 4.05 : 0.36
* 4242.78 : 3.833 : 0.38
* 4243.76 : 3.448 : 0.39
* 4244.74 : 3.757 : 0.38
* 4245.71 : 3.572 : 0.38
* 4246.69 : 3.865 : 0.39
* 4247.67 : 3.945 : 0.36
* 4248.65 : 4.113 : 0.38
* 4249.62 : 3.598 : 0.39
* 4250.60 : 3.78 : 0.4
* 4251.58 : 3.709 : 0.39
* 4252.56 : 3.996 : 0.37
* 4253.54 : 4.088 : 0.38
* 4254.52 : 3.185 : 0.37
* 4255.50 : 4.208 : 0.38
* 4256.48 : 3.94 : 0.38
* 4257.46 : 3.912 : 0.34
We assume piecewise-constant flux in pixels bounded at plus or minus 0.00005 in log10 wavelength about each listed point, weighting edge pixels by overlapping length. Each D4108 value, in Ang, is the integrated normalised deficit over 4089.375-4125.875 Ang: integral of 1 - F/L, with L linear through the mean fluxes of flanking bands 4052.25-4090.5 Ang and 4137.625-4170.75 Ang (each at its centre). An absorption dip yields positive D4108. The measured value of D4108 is 1.43 Ang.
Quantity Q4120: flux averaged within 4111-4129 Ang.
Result 4.1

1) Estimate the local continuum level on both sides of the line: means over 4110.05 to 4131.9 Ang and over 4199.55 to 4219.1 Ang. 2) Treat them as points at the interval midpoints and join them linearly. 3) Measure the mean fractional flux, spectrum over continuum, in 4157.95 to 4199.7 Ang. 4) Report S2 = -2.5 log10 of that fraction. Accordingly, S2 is 0.048 mag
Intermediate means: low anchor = 4.02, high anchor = 3.7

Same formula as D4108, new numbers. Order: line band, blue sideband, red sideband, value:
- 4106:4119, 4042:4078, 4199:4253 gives -0.48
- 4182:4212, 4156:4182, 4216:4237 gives 0.76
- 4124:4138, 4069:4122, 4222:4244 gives 0.19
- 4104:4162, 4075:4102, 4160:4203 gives -2.38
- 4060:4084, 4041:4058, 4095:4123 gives -0.94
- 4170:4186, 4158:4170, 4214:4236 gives 1.11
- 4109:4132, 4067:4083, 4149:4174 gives -0.77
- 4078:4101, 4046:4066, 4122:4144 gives 0.70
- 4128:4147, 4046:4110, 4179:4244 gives 0.73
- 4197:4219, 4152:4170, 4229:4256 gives 1.09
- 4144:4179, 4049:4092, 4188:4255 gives 0.23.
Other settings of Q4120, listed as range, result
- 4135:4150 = 3.66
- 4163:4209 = 3.62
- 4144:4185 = 3.71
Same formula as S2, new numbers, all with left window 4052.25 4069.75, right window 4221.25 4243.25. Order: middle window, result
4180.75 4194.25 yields 0.02 mag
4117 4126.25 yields -0.11 mag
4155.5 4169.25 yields -0.03 mag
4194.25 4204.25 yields 0.11 mag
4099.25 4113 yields 0.03 mag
